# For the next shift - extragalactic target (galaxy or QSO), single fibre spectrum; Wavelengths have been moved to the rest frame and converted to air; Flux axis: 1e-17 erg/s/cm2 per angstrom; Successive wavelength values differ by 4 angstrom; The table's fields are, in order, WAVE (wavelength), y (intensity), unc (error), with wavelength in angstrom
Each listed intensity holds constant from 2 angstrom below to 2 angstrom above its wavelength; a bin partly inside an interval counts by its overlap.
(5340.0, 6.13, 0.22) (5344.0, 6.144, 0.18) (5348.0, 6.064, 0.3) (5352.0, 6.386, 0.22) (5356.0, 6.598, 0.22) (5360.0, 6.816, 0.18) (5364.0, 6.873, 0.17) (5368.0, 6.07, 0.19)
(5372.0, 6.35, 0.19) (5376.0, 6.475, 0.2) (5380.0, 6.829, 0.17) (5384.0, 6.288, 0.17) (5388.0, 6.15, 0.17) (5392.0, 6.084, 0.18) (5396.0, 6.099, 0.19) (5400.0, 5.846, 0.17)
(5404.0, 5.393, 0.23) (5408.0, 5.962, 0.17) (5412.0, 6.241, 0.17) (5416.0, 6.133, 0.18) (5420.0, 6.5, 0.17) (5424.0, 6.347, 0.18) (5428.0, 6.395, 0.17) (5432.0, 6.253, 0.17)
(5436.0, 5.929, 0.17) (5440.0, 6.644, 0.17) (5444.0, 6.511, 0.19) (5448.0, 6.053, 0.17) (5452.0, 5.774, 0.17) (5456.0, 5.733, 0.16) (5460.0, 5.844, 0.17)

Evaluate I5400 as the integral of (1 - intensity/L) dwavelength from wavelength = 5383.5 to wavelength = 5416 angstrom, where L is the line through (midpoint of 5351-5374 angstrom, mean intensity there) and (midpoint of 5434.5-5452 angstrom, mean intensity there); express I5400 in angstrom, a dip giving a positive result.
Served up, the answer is 2.0 angstrom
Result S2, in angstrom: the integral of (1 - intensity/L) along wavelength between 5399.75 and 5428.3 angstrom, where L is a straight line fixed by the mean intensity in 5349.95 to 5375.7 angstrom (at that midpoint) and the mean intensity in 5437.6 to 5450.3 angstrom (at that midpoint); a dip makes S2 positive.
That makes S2 1.4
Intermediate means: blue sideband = 6.51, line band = 6.1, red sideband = 6.37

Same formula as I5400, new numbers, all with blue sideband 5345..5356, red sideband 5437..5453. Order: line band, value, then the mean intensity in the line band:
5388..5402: 0.5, 6.03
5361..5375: -0.4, 6.46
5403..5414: 0.6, 5.91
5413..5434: -0.2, 6.32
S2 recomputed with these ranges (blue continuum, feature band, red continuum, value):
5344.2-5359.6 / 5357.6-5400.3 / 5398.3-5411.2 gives -2.1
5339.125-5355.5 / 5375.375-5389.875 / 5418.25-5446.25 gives -0.4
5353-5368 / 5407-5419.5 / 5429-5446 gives 0.5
